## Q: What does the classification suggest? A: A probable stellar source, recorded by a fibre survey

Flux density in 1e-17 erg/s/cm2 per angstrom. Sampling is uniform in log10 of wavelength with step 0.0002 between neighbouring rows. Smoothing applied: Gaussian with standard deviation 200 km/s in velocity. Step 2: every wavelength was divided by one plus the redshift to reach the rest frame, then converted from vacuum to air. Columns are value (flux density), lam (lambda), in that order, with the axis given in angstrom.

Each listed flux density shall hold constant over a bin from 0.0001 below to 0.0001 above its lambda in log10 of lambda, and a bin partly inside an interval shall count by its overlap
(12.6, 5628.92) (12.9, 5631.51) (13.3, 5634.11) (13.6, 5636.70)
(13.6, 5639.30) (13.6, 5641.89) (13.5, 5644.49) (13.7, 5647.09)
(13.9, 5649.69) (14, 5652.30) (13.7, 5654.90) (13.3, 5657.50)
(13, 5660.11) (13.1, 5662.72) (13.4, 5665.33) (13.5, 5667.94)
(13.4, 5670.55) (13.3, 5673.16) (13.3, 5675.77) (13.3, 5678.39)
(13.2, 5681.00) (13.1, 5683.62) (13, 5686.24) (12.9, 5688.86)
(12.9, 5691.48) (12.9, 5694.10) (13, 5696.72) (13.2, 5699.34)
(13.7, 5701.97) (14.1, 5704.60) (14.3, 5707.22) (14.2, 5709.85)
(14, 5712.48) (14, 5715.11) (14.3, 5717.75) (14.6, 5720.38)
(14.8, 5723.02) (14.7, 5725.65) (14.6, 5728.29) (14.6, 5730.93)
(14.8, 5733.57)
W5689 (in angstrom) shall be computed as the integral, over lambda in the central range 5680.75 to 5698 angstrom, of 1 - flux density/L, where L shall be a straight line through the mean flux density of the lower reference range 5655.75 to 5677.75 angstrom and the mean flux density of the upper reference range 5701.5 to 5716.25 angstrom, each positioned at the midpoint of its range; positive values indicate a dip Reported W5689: 0.9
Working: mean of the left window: 13.3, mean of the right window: 14.1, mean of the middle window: 13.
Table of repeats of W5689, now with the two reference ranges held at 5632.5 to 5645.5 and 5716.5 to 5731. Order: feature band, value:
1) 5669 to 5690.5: 1.3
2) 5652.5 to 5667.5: 0.5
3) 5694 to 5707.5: 0.7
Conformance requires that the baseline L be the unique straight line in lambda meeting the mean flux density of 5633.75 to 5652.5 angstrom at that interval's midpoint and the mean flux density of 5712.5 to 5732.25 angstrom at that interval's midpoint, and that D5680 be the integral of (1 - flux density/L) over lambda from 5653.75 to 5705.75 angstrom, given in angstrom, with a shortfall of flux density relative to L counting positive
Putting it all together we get 2.8 angstrom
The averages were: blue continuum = 13.6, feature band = 13.3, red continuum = 14.5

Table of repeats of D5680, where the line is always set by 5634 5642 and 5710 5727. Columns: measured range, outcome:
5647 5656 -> -0.1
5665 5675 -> 0.4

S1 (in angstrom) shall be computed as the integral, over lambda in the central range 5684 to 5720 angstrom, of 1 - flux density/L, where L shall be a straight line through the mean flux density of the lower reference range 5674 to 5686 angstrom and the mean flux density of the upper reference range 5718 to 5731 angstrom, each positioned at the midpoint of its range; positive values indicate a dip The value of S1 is 0.8 angstrom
